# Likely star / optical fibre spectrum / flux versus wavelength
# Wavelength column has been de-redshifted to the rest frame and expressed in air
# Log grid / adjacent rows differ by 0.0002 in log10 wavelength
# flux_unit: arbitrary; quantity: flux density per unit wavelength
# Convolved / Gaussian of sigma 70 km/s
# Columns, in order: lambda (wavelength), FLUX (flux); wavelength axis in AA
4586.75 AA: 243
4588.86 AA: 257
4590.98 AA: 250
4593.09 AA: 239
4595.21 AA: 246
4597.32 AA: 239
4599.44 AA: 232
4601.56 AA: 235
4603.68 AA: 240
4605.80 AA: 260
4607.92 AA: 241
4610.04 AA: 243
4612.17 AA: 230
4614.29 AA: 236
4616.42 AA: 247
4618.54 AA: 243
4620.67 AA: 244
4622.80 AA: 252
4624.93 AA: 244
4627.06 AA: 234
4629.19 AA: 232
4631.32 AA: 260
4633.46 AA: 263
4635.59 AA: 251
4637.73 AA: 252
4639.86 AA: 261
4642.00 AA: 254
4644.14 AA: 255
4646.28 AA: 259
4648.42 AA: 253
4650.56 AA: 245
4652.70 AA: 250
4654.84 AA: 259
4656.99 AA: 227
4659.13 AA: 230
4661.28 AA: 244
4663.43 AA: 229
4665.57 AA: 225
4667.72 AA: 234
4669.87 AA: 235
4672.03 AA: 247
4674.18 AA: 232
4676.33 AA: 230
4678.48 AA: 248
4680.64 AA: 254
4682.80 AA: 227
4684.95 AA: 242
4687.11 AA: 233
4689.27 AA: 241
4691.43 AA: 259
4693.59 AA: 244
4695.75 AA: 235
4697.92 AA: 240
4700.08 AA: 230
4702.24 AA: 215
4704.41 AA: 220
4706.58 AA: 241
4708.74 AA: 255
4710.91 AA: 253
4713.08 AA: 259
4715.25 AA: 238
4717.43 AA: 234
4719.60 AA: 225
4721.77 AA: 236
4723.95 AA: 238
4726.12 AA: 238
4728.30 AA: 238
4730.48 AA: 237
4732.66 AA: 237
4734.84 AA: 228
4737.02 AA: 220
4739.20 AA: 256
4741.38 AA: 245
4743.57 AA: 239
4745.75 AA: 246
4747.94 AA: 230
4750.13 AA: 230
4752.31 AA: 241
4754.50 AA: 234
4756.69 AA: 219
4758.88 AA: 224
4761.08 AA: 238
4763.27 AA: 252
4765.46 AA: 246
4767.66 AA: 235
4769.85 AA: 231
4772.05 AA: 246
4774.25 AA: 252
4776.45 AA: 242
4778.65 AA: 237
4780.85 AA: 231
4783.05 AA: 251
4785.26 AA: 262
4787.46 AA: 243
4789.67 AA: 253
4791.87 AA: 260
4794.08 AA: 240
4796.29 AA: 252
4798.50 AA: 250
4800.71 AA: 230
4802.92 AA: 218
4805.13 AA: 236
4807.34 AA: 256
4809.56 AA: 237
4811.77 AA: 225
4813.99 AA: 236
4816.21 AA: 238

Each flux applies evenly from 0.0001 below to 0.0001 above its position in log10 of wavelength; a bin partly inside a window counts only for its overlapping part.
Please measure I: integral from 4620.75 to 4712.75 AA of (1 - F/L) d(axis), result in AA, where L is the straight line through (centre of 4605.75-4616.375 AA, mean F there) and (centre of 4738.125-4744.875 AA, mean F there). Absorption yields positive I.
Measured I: 0.2 AA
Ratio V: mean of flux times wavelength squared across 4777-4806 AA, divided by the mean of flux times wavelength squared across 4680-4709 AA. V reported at 1.07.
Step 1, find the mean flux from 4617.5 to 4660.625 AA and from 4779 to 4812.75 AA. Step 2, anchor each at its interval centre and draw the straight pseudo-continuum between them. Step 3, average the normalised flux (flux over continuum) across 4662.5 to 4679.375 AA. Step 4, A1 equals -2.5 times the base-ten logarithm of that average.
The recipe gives 0.055 mag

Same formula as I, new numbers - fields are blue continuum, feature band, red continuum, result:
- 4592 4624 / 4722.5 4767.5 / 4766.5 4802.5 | 1.3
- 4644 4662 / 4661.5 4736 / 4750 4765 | 1.2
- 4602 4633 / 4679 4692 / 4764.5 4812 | 0.0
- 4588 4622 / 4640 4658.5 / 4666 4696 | -0.7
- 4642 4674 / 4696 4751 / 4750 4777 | 0.6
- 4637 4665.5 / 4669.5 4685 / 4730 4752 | 0.3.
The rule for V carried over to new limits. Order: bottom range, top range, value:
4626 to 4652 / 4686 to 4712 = 0.97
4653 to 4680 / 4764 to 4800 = 1.09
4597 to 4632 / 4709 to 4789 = 1.05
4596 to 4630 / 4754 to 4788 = 1.07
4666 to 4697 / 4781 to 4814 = 1.07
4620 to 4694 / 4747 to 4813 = 1.04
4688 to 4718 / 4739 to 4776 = 1.02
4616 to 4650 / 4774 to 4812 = 1.04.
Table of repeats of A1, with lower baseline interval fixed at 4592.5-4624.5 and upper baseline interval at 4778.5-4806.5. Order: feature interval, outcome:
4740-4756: 0.025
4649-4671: 0.019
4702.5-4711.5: 0.017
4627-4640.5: -0.041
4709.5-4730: 0.013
